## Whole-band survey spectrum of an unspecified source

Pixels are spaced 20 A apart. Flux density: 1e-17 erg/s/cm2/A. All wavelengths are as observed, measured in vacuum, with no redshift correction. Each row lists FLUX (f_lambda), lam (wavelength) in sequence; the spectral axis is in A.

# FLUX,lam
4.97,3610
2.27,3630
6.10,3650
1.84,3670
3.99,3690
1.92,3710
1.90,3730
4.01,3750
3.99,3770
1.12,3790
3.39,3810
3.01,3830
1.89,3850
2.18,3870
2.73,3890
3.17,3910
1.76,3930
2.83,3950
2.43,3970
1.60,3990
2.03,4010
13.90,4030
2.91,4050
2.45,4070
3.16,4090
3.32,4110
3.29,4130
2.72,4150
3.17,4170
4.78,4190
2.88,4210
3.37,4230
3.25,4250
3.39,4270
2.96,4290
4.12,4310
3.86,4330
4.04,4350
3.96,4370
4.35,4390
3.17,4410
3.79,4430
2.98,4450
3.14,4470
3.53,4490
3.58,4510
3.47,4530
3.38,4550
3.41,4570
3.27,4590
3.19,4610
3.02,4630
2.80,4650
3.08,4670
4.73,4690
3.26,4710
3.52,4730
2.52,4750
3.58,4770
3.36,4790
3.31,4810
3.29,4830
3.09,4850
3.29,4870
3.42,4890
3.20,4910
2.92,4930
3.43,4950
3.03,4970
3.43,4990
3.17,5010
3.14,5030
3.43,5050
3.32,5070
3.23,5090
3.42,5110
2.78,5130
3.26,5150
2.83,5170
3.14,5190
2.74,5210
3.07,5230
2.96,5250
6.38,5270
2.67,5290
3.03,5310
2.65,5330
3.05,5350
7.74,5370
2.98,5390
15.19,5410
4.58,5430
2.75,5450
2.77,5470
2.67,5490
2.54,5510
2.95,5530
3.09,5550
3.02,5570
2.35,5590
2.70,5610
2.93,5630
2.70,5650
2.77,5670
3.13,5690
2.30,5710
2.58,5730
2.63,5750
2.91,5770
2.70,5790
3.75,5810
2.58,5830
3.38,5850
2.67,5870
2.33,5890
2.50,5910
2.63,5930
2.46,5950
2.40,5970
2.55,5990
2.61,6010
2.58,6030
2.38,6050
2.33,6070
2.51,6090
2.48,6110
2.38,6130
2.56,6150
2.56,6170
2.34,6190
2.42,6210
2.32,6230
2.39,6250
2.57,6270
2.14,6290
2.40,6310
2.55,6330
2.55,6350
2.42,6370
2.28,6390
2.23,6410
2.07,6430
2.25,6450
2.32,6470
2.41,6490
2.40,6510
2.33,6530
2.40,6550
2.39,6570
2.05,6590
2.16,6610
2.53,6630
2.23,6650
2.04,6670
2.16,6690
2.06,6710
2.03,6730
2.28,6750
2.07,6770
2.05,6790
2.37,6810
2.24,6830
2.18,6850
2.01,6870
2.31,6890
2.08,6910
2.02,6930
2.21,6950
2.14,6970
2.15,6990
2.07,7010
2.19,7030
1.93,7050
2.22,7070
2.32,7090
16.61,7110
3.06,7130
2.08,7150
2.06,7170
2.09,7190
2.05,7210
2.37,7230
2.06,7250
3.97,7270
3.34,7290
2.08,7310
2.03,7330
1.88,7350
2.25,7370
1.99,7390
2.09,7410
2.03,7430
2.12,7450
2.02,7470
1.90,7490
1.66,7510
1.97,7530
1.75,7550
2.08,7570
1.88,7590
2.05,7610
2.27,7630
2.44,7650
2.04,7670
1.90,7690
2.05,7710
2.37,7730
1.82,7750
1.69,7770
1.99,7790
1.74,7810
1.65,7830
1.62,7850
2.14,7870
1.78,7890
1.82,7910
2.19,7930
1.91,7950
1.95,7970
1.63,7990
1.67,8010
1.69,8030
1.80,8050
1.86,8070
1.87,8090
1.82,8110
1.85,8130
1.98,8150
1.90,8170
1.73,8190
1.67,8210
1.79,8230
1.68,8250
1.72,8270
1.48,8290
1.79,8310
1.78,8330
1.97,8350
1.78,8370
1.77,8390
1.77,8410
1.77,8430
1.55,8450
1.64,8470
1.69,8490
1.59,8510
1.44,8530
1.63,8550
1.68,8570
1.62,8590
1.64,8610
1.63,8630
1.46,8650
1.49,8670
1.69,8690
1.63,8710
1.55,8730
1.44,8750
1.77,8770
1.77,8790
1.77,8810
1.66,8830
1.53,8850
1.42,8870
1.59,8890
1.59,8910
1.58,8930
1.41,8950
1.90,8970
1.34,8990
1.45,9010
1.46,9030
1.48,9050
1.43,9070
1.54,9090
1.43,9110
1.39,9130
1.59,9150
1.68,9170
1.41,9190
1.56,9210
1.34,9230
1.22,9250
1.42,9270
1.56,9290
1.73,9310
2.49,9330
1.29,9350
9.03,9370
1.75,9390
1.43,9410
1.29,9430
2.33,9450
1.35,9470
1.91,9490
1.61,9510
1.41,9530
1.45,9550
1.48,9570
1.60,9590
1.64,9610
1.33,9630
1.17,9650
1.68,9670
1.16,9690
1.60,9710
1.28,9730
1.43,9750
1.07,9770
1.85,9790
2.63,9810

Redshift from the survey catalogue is 0.082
